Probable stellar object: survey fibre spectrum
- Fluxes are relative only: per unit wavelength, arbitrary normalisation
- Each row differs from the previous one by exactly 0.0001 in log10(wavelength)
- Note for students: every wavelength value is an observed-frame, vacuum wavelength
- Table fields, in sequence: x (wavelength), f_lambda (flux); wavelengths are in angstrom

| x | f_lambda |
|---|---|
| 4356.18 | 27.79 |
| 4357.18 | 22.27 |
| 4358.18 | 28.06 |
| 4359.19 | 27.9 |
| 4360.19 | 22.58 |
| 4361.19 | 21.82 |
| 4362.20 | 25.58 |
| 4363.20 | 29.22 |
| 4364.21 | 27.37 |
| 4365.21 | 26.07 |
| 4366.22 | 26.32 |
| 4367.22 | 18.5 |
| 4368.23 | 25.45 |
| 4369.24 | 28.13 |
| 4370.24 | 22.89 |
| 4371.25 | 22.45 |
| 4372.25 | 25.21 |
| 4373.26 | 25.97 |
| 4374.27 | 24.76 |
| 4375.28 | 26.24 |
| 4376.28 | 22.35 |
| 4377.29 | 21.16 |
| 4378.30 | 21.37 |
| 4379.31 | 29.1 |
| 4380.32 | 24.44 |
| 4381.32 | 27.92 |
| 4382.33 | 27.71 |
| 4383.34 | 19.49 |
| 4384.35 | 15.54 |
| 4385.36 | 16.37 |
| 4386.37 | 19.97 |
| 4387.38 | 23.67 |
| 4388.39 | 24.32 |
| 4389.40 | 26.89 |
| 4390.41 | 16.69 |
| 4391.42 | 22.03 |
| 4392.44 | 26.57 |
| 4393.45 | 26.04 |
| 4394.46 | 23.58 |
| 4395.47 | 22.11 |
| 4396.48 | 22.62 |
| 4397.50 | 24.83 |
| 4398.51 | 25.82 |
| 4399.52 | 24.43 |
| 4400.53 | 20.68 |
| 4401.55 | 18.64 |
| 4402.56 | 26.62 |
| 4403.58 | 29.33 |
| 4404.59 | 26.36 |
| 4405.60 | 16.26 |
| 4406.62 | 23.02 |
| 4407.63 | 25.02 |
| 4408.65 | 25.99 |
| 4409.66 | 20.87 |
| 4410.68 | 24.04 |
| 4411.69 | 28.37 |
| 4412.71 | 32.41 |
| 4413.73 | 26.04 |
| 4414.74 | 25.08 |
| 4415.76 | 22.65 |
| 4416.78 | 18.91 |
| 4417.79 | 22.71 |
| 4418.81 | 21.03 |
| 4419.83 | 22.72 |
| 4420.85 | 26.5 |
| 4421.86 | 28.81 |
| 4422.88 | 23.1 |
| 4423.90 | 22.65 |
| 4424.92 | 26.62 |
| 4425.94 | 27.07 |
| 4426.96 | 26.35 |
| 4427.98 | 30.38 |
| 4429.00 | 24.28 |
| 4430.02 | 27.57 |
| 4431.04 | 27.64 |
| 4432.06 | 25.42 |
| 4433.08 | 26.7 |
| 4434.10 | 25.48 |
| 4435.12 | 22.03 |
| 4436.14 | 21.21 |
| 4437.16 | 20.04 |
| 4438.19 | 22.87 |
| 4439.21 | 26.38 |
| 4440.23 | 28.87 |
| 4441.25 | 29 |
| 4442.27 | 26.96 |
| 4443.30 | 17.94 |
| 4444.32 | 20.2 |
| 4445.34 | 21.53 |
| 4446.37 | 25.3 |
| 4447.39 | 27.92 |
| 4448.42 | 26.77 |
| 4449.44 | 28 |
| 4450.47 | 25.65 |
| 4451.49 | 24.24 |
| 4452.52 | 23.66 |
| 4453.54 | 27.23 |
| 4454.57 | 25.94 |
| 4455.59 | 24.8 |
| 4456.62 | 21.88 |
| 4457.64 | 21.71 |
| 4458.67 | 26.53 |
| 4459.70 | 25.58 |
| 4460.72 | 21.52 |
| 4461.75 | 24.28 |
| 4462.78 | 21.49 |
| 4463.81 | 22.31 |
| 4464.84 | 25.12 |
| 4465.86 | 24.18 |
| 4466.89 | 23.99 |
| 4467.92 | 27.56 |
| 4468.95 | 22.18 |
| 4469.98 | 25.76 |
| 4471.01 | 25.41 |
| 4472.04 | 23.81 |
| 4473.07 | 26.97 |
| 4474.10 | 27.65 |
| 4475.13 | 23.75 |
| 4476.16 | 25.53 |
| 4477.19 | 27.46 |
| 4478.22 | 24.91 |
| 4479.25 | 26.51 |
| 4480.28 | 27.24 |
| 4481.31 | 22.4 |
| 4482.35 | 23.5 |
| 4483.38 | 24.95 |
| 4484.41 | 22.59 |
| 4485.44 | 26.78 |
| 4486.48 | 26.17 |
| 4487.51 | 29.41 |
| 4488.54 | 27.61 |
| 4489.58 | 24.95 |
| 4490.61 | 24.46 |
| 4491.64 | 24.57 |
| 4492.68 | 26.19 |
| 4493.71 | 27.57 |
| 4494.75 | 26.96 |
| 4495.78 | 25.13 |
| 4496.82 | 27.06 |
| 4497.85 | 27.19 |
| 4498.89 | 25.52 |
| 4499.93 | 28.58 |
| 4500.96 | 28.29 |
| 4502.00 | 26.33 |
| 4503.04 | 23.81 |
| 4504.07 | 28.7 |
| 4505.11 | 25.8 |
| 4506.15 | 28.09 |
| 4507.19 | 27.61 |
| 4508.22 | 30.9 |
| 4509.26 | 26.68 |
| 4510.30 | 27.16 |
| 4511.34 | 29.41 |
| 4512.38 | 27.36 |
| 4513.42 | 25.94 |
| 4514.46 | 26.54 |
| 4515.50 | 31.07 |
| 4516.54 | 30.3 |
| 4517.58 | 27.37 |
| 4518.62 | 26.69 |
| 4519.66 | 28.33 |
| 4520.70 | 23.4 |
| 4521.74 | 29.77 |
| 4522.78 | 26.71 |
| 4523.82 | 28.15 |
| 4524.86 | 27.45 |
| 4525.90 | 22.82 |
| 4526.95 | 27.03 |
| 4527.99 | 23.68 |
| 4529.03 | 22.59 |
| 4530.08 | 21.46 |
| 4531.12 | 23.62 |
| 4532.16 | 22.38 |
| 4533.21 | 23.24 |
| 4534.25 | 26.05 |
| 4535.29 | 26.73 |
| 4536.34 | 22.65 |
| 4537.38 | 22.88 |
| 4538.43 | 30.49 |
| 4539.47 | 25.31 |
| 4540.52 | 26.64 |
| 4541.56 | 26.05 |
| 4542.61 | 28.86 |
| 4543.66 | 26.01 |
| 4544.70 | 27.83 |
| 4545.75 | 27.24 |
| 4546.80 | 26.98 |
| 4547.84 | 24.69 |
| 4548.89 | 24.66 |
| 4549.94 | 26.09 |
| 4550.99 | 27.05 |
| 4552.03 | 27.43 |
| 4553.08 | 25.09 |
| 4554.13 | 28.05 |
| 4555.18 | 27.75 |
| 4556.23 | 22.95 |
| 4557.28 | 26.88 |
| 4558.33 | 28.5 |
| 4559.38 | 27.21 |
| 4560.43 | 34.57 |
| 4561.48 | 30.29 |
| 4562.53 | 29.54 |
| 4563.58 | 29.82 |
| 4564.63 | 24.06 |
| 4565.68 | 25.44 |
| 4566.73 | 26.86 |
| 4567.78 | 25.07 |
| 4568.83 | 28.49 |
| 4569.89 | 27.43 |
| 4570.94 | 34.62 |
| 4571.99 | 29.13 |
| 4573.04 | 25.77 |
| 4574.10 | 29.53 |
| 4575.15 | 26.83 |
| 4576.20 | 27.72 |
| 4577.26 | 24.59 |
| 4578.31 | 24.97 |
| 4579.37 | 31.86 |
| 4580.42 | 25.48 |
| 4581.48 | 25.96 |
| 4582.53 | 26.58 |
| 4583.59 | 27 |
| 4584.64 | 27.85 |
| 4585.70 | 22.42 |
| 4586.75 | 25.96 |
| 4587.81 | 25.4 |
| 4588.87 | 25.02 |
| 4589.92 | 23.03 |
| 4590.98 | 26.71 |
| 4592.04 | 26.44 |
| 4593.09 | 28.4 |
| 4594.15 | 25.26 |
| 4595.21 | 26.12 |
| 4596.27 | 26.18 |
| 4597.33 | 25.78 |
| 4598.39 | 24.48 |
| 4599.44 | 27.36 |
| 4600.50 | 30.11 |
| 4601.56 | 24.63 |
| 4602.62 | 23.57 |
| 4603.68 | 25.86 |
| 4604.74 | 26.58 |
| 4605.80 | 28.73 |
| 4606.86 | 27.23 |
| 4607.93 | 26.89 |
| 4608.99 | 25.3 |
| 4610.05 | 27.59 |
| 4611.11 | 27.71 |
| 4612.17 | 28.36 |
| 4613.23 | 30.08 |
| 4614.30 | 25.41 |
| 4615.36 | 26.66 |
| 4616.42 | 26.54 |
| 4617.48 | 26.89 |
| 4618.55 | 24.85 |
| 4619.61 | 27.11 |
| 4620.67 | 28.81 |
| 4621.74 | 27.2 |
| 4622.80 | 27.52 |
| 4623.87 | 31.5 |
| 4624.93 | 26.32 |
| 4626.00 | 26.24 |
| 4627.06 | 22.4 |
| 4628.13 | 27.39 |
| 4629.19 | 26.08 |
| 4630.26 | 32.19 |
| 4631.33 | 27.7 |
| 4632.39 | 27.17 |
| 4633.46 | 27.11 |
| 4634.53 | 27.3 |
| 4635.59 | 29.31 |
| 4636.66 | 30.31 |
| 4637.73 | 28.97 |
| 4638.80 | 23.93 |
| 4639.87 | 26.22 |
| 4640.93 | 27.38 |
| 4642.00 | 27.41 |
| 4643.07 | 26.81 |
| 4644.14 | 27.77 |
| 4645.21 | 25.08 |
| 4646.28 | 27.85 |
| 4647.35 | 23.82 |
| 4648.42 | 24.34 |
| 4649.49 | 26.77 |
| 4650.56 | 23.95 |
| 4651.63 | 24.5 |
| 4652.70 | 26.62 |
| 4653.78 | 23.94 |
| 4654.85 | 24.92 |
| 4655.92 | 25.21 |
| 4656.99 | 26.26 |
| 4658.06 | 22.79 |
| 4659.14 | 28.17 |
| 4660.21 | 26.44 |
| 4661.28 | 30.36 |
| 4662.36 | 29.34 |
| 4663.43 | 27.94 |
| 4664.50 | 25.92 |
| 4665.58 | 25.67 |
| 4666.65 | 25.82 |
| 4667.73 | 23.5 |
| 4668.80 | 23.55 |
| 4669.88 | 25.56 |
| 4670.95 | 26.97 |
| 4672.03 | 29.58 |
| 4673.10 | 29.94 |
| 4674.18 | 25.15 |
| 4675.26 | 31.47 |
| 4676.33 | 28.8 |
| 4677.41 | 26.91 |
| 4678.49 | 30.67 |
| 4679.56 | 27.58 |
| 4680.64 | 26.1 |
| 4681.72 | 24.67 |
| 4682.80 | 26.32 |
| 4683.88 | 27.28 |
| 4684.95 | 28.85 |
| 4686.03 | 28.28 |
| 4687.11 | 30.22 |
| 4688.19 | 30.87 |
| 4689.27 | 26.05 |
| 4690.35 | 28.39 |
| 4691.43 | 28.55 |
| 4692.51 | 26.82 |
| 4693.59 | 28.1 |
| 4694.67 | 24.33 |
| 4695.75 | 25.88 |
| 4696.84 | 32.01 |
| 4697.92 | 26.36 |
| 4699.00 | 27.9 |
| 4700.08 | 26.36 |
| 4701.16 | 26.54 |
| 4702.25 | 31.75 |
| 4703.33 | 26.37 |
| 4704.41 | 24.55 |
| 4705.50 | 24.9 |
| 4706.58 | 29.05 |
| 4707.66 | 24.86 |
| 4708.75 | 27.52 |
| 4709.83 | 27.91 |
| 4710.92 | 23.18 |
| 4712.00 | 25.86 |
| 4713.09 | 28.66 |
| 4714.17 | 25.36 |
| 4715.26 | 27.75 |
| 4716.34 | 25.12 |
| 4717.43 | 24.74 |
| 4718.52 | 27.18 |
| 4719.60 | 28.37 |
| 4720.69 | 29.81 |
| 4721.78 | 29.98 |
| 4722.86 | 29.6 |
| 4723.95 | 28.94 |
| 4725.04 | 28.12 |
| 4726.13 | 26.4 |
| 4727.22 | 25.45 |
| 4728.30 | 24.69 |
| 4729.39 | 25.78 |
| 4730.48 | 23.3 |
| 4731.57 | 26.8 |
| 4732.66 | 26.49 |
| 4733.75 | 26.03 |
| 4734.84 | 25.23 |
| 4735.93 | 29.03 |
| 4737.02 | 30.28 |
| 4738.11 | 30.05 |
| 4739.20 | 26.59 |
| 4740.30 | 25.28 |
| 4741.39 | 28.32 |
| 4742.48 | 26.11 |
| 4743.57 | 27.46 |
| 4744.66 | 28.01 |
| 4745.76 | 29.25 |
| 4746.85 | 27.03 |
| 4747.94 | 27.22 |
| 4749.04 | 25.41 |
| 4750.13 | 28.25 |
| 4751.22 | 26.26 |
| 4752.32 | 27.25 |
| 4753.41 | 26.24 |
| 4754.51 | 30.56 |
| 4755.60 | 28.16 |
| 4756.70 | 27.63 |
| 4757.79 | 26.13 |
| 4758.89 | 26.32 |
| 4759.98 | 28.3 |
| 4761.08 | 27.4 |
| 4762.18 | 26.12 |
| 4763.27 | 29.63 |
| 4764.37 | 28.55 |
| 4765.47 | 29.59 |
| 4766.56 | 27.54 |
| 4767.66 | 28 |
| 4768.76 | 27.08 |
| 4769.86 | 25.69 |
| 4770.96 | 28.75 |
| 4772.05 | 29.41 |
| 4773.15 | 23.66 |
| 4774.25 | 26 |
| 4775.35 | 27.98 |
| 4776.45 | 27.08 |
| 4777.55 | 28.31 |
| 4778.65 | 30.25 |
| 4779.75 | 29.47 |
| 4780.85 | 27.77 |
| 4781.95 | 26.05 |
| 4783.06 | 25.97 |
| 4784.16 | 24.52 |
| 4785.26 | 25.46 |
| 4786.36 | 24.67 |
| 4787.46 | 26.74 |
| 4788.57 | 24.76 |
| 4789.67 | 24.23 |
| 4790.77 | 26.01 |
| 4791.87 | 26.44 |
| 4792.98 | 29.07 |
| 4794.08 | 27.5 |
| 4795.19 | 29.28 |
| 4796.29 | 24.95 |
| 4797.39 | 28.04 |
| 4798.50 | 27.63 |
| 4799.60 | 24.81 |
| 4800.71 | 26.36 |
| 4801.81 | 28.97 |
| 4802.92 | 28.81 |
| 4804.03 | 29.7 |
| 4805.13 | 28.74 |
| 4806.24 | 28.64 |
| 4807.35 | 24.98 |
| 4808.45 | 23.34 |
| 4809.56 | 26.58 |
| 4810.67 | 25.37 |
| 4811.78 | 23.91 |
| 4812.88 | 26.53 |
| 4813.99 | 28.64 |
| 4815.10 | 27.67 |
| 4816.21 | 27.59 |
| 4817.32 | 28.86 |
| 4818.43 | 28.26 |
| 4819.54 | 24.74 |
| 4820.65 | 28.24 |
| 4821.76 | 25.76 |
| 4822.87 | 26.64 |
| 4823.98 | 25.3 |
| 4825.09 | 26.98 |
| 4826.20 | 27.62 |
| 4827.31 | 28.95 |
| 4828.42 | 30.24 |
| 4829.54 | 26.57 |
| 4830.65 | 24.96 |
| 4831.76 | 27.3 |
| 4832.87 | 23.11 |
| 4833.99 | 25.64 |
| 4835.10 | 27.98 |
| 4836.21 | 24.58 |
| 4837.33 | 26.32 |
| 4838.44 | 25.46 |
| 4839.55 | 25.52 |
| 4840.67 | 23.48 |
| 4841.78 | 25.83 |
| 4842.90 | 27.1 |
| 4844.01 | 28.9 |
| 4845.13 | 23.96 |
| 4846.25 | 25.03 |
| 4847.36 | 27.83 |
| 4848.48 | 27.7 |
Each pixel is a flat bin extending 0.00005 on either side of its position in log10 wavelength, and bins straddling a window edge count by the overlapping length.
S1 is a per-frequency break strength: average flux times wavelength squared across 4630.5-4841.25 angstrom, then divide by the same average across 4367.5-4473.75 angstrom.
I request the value 1.27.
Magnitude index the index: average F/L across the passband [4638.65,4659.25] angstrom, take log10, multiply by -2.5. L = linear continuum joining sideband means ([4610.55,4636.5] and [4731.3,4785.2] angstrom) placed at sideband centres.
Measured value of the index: 0.07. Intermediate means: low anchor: 27.5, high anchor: 27.4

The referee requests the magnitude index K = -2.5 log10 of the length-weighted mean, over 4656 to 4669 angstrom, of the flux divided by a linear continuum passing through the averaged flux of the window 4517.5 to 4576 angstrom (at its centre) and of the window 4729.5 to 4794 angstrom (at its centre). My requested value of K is 0.02 mag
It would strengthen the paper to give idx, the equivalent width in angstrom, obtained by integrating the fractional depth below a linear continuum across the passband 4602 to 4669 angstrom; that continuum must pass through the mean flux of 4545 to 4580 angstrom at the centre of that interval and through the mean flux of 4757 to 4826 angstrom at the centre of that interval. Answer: 1.6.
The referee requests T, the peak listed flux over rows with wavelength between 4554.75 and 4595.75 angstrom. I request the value 34.62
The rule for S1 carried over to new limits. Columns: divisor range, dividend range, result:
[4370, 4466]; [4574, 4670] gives 1.20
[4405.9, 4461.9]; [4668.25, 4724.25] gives 1.24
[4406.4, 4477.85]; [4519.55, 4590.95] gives 1.12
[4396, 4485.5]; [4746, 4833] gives 1.28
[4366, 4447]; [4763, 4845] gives 1.32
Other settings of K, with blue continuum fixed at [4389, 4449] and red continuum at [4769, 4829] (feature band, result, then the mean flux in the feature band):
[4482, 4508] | -0.06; 26.4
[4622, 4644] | -0.06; 27.5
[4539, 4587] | -0.07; 27.2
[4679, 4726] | -0.04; 27.4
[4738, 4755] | -0.03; 27.4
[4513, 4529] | -0.07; 26.9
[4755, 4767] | -0.04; 27.8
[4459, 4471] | 0.03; 24.1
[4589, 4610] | -0.02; 26.3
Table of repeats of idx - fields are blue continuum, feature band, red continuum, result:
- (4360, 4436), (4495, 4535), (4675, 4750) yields -1.8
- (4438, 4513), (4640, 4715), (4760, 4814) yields -1.0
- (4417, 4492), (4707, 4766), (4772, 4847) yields -2.0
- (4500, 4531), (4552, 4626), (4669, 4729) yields 0.1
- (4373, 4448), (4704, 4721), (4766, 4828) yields -0.1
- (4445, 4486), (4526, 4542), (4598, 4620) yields 0.7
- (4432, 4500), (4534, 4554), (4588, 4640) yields -0.2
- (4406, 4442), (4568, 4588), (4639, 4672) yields -1.2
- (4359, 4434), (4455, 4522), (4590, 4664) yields -1.8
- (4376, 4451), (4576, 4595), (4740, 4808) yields -0.3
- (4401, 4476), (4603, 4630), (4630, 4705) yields -0.5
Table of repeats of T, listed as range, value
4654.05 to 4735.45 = 32.01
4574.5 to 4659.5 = 32.19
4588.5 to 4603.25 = 30.11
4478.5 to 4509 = 30.9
